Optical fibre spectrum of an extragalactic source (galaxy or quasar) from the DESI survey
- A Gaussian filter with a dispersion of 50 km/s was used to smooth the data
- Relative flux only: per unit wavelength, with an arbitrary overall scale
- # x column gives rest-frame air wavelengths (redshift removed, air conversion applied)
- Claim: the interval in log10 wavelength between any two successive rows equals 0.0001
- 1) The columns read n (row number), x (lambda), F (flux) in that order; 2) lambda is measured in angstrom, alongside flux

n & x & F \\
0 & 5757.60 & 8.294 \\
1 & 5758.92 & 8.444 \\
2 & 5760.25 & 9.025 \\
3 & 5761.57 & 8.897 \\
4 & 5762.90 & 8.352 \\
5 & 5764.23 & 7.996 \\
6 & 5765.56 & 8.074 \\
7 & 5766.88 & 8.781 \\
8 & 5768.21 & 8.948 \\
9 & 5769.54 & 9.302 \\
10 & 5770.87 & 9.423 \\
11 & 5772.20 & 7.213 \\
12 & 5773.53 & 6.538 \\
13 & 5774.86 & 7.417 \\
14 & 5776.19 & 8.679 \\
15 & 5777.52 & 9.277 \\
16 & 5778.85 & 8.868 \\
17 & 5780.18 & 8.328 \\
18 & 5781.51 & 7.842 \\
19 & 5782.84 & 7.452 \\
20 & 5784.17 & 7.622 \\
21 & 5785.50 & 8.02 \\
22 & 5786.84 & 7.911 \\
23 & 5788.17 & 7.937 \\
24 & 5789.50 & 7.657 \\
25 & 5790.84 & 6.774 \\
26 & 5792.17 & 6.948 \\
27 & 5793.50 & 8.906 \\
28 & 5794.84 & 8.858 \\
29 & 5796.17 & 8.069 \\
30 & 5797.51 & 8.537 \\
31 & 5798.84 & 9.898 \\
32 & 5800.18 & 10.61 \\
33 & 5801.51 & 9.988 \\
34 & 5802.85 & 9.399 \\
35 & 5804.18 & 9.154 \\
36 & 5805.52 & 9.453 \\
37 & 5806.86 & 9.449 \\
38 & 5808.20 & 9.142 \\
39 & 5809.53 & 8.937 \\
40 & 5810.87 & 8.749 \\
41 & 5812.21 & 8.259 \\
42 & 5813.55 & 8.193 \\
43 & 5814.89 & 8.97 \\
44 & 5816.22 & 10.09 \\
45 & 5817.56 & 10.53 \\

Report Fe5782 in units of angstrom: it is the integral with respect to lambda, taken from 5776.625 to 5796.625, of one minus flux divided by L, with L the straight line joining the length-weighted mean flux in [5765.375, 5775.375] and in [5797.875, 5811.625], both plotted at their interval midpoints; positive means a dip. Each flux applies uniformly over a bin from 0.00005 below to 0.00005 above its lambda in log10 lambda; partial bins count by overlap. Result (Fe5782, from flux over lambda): 1.73 angstrom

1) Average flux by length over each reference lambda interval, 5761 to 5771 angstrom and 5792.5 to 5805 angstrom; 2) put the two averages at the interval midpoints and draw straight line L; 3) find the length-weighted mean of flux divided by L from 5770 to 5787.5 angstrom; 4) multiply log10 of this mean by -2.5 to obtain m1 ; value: 0.11 mag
